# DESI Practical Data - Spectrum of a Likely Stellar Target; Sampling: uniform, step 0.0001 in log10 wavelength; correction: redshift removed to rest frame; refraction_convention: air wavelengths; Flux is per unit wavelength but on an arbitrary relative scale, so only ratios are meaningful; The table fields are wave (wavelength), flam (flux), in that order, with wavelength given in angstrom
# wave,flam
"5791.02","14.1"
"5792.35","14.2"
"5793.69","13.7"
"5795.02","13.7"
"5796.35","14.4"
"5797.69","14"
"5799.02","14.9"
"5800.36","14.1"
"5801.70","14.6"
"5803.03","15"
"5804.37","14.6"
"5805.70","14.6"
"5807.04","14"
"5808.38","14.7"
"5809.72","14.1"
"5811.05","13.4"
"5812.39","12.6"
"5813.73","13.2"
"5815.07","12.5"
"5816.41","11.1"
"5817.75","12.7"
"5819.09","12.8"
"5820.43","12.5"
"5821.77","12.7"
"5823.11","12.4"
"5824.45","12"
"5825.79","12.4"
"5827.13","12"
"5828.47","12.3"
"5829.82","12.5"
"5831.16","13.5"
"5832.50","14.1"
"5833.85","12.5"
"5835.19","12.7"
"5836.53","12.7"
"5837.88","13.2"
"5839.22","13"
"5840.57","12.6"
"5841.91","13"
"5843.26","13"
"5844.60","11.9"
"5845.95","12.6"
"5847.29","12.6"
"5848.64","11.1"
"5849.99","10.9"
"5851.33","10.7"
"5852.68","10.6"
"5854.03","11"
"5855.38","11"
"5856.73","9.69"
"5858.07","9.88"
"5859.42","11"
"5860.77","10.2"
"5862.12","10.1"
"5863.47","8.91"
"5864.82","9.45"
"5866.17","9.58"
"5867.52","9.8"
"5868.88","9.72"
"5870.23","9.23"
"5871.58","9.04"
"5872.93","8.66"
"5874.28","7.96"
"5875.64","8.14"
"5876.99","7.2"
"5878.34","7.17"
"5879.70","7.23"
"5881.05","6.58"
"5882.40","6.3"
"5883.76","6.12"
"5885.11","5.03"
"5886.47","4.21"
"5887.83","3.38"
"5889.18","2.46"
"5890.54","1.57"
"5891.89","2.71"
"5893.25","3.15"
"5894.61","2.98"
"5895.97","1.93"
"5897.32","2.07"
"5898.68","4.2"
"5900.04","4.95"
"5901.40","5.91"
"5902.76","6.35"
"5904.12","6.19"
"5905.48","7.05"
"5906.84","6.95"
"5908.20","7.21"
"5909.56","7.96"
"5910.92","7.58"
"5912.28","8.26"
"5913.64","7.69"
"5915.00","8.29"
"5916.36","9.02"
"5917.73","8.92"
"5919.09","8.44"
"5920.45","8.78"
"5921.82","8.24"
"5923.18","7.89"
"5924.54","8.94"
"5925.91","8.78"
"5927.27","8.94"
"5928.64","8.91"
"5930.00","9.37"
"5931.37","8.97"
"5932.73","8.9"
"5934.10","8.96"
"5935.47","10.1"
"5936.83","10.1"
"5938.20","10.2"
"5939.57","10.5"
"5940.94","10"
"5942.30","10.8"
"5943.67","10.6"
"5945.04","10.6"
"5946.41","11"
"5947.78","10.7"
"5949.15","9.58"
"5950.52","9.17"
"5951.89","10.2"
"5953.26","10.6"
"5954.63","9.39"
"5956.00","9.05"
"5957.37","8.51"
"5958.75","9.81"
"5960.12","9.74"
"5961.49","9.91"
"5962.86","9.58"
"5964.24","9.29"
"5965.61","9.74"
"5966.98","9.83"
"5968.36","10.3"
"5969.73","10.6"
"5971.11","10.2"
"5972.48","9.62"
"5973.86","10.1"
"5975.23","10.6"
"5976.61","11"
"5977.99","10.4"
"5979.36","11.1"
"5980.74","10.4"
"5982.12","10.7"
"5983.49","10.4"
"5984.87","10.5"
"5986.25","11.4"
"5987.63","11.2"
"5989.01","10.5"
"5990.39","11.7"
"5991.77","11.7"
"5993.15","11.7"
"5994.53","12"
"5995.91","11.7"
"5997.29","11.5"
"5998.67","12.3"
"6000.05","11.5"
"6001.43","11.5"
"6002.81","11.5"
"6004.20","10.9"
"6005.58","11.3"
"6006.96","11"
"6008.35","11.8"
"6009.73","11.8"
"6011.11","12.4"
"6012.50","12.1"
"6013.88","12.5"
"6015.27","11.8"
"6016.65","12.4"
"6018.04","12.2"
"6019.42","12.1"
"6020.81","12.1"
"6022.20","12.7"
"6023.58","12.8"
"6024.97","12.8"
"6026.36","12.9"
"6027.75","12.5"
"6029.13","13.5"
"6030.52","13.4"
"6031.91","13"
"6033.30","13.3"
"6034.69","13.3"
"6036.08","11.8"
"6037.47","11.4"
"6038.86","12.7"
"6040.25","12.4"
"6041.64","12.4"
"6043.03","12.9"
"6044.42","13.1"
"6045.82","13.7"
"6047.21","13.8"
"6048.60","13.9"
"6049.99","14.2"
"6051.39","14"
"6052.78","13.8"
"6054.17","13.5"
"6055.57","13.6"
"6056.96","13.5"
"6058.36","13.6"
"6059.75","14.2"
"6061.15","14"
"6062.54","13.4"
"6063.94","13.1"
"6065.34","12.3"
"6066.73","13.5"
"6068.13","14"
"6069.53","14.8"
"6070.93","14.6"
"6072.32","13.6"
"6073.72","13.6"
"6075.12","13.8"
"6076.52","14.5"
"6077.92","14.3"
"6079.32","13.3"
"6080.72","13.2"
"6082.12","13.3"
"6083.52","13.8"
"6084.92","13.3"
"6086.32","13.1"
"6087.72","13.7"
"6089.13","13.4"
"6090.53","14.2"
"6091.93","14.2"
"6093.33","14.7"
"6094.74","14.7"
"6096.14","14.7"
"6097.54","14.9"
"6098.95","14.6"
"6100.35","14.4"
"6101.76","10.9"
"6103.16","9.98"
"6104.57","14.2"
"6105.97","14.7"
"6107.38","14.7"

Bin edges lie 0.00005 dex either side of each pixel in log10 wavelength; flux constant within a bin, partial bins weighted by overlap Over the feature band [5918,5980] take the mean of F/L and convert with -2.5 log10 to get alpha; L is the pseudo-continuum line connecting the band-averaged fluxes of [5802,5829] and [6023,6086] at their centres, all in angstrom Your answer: 0.34 mag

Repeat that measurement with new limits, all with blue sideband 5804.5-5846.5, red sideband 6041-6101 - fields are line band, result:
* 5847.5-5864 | 0.233 mag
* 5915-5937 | 0.433 mag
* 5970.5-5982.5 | 0.274 mag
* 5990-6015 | 0.158 mag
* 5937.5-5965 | 0.319 mag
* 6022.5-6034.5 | 0.050 mag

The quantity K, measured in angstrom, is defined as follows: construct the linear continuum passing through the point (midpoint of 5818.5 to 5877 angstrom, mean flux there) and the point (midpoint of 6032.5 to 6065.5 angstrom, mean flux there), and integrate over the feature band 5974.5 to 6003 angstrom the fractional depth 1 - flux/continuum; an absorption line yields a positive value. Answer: 3.3 angstrom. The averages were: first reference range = 11.2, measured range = 11.2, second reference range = 13.3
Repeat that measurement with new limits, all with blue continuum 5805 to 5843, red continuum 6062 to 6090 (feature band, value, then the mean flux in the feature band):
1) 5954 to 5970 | 4.4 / 9.62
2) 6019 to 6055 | 1.4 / 13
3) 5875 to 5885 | 4.8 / 6.85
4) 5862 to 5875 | 3.8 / 9.2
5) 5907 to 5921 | 5.3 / 8.17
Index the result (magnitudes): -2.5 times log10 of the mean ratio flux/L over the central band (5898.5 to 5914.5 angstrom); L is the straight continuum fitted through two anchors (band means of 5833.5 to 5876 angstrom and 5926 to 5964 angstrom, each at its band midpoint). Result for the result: 0.443 mag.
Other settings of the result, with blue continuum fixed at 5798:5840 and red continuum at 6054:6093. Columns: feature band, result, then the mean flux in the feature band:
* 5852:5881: 0.39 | 9.25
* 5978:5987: 0.25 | 10.7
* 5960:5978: 0.32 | 10.1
